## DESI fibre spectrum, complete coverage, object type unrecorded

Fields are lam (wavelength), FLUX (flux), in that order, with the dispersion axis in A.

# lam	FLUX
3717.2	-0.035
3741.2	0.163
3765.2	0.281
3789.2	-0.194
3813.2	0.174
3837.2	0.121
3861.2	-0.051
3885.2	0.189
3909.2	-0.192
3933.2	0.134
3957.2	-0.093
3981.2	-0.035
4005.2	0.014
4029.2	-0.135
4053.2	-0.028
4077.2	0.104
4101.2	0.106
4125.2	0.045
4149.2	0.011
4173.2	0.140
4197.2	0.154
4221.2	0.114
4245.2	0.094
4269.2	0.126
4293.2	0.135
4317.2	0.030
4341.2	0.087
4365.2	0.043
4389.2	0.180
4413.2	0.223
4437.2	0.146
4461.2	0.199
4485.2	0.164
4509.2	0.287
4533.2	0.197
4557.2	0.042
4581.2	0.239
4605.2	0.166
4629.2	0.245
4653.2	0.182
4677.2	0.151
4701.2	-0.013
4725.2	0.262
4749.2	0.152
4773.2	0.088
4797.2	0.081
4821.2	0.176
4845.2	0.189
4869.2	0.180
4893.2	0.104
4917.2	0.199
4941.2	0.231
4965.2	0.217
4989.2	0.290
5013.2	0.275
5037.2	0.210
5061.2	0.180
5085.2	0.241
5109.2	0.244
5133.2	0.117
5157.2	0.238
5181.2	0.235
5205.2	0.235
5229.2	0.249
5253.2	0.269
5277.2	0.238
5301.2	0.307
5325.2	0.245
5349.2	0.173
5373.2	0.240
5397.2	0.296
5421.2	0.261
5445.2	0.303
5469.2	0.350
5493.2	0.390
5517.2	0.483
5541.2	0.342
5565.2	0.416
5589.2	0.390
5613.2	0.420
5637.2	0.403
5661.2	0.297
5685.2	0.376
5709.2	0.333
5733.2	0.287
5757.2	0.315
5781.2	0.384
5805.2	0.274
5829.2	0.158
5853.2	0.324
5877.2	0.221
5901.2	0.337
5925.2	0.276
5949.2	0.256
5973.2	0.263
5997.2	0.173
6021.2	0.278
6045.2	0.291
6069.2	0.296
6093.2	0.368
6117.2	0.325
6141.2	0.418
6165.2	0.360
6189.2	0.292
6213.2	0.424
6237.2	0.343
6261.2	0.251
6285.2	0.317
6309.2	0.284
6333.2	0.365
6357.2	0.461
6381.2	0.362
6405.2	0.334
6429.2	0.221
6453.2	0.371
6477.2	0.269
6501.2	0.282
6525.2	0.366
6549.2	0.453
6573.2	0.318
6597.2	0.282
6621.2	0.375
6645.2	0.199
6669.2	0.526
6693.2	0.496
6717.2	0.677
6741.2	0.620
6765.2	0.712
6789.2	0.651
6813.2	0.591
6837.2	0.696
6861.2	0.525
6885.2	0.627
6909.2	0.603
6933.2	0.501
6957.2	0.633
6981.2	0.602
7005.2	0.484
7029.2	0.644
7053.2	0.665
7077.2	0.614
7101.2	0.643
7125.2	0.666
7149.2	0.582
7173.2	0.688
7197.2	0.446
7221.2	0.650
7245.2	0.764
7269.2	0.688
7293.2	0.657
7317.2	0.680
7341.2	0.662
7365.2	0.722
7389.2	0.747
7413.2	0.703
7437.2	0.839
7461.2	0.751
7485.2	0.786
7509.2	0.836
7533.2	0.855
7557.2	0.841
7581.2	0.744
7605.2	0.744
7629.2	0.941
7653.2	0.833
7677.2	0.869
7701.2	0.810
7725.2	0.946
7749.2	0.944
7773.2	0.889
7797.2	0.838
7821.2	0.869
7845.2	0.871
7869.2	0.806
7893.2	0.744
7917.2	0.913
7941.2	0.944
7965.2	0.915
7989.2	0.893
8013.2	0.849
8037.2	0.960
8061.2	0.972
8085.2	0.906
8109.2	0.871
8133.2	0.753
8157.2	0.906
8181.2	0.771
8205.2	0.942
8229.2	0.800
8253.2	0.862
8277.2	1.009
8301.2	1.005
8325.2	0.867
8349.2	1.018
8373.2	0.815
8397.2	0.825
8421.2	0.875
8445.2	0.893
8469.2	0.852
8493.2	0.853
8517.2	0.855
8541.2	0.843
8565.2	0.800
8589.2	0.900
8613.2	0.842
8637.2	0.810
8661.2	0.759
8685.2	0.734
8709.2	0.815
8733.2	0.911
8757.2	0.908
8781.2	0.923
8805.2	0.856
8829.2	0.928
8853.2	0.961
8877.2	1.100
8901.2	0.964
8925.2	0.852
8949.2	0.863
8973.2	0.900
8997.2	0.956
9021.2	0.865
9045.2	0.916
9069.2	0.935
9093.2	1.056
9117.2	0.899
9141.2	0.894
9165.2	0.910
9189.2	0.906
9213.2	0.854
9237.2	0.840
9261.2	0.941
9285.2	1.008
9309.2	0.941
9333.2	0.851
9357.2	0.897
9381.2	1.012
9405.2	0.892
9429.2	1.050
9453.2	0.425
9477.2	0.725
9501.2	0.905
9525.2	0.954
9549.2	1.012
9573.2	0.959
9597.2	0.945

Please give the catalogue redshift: 0.673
